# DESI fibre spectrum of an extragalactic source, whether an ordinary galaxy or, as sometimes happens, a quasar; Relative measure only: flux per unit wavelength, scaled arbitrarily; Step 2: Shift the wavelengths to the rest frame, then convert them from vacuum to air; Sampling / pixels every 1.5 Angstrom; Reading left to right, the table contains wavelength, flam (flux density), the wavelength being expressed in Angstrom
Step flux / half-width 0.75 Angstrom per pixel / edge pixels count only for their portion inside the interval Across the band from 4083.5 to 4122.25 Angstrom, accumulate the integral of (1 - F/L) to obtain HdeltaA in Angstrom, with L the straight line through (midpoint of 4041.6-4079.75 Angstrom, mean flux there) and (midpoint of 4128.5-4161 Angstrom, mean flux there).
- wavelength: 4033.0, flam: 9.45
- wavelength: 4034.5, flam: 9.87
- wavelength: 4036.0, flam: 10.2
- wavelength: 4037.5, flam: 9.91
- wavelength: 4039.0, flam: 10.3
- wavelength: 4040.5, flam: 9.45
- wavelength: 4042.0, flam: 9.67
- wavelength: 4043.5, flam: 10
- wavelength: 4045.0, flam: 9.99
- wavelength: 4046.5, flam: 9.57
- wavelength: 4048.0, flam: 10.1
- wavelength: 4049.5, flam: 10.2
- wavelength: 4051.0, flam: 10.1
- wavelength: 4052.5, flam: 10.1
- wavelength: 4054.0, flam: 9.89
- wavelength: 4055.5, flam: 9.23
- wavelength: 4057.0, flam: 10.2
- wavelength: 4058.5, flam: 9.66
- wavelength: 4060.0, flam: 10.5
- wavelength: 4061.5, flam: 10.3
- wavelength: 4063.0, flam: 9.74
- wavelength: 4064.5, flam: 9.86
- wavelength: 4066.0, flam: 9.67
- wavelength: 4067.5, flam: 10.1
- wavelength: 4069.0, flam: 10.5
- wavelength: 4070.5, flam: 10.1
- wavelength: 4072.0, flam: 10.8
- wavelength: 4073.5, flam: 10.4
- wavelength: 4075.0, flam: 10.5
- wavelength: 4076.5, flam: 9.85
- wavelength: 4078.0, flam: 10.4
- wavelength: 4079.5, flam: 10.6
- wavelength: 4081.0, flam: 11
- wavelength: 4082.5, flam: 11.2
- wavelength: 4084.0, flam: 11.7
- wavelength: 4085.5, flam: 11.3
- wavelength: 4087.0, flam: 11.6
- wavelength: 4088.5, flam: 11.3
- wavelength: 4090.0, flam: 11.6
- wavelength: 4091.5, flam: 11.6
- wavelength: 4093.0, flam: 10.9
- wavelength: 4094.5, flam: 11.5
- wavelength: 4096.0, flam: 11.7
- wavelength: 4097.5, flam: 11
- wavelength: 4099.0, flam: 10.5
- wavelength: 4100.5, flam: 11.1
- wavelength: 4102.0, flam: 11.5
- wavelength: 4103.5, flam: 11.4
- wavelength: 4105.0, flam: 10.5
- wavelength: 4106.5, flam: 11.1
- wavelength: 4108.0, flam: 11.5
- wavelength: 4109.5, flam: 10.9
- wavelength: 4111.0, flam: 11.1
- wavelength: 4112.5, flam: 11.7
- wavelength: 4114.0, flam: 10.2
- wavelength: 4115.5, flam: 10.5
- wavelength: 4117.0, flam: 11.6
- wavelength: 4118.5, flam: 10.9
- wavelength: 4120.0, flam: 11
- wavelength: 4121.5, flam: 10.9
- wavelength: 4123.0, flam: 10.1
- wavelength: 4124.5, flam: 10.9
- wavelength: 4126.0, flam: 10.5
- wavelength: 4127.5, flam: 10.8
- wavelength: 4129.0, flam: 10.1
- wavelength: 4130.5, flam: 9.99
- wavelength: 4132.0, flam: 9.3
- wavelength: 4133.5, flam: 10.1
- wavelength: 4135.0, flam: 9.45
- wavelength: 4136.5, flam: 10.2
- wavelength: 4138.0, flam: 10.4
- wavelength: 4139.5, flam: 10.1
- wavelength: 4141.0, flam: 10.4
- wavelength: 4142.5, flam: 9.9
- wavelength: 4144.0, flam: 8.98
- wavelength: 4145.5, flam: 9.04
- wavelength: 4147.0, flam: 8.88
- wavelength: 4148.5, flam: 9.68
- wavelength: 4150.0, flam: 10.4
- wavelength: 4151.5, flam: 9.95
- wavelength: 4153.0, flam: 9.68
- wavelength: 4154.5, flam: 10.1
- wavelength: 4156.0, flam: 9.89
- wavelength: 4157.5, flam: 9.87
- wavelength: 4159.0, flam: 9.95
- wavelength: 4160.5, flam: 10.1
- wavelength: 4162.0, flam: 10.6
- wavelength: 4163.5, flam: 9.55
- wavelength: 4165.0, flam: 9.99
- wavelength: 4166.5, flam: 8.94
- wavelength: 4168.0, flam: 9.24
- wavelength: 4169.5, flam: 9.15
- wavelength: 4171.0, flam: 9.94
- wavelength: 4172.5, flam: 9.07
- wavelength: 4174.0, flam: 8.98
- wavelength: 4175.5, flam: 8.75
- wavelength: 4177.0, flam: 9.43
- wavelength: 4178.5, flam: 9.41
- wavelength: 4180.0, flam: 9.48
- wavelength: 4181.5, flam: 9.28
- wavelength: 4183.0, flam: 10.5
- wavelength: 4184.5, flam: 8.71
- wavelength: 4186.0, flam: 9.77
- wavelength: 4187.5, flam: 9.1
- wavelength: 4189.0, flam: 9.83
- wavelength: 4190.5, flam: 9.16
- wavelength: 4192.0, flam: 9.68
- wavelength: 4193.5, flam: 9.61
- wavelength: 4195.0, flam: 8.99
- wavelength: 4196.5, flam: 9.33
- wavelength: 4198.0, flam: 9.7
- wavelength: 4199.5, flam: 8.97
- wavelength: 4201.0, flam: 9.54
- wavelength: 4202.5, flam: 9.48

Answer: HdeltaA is -4.7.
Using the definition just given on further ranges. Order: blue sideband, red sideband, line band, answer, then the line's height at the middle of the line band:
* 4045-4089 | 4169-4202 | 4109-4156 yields -2.0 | 9.82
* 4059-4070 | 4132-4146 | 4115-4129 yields -1.2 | 9.89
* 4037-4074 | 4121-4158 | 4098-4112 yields -1.5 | 9.99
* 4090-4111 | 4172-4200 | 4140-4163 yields 0.6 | 10.1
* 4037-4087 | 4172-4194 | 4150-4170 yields -0.5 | 9.55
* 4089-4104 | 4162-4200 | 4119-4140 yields 0.5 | 10.5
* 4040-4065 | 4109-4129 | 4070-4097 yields -1.7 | 10.3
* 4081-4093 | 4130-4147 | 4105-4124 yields -0.7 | 10.5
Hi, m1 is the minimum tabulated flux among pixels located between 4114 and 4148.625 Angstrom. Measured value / 8.88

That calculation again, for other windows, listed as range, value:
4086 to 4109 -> 10.5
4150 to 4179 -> 8.75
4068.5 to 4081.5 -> 9.85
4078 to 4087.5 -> 10.4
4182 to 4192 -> 8.71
